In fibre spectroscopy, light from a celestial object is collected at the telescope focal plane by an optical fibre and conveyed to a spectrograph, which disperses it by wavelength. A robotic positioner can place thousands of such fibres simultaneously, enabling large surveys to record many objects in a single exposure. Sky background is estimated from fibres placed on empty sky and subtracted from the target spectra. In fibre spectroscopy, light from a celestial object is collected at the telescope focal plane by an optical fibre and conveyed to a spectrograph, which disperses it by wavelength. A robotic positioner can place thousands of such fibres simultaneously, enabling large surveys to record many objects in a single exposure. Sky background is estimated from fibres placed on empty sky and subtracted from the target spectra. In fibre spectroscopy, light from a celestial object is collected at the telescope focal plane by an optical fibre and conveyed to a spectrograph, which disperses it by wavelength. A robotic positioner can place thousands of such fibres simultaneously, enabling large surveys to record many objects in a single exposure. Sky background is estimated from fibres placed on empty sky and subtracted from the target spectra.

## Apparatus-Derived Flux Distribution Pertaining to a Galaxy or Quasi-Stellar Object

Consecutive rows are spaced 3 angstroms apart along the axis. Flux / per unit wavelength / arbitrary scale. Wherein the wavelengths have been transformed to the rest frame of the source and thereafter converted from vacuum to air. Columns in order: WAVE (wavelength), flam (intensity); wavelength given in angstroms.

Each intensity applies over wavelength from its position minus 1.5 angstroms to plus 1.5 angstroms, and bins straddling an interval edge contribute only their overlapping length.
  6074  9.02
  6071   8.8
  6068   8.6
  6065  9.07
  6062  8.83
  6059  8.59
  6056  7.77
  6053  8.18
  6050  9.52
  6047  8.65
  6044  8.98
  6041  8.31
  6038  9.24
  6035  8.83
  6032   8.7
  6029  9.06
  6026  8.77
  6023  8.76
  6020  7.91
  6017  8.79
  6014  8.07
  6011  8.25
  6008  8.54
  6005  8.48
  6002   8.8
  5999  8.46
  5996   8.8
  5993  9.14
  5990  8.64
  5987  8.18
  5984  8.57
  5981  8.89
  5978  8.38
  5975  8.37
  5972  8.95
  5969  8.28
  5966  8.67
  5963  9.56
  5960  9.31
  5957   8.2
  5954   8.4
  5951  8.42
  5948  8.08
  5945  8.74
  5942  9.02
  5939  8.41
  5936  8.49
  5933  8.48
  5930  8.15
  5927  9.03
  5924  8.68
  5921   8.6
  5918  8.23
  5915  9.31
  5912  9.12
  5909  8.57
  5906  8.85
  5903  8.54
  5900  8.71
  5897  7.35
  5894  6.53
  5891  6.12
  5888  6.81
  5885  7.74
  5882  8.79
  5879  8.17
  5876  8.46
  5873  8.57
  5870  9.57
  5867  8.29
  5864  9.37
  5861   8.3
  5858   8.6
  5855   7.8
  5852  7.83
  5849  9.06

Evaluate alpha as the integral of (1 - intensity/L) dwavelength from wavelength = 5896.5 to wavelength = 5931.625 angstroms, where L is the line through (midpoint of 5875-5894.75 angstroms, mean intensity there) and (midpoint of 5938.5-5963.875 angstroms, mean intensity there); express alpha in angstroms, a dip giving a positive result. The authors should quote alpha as -2.62 angstroms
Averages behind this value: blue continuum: 7.53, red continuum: 8.67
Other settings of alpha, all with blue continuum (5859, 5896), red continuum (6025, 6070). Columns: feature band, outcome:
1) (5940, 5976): -1.23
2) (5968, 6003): -0.55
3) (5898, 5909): -0.62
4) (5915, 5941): -0.96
